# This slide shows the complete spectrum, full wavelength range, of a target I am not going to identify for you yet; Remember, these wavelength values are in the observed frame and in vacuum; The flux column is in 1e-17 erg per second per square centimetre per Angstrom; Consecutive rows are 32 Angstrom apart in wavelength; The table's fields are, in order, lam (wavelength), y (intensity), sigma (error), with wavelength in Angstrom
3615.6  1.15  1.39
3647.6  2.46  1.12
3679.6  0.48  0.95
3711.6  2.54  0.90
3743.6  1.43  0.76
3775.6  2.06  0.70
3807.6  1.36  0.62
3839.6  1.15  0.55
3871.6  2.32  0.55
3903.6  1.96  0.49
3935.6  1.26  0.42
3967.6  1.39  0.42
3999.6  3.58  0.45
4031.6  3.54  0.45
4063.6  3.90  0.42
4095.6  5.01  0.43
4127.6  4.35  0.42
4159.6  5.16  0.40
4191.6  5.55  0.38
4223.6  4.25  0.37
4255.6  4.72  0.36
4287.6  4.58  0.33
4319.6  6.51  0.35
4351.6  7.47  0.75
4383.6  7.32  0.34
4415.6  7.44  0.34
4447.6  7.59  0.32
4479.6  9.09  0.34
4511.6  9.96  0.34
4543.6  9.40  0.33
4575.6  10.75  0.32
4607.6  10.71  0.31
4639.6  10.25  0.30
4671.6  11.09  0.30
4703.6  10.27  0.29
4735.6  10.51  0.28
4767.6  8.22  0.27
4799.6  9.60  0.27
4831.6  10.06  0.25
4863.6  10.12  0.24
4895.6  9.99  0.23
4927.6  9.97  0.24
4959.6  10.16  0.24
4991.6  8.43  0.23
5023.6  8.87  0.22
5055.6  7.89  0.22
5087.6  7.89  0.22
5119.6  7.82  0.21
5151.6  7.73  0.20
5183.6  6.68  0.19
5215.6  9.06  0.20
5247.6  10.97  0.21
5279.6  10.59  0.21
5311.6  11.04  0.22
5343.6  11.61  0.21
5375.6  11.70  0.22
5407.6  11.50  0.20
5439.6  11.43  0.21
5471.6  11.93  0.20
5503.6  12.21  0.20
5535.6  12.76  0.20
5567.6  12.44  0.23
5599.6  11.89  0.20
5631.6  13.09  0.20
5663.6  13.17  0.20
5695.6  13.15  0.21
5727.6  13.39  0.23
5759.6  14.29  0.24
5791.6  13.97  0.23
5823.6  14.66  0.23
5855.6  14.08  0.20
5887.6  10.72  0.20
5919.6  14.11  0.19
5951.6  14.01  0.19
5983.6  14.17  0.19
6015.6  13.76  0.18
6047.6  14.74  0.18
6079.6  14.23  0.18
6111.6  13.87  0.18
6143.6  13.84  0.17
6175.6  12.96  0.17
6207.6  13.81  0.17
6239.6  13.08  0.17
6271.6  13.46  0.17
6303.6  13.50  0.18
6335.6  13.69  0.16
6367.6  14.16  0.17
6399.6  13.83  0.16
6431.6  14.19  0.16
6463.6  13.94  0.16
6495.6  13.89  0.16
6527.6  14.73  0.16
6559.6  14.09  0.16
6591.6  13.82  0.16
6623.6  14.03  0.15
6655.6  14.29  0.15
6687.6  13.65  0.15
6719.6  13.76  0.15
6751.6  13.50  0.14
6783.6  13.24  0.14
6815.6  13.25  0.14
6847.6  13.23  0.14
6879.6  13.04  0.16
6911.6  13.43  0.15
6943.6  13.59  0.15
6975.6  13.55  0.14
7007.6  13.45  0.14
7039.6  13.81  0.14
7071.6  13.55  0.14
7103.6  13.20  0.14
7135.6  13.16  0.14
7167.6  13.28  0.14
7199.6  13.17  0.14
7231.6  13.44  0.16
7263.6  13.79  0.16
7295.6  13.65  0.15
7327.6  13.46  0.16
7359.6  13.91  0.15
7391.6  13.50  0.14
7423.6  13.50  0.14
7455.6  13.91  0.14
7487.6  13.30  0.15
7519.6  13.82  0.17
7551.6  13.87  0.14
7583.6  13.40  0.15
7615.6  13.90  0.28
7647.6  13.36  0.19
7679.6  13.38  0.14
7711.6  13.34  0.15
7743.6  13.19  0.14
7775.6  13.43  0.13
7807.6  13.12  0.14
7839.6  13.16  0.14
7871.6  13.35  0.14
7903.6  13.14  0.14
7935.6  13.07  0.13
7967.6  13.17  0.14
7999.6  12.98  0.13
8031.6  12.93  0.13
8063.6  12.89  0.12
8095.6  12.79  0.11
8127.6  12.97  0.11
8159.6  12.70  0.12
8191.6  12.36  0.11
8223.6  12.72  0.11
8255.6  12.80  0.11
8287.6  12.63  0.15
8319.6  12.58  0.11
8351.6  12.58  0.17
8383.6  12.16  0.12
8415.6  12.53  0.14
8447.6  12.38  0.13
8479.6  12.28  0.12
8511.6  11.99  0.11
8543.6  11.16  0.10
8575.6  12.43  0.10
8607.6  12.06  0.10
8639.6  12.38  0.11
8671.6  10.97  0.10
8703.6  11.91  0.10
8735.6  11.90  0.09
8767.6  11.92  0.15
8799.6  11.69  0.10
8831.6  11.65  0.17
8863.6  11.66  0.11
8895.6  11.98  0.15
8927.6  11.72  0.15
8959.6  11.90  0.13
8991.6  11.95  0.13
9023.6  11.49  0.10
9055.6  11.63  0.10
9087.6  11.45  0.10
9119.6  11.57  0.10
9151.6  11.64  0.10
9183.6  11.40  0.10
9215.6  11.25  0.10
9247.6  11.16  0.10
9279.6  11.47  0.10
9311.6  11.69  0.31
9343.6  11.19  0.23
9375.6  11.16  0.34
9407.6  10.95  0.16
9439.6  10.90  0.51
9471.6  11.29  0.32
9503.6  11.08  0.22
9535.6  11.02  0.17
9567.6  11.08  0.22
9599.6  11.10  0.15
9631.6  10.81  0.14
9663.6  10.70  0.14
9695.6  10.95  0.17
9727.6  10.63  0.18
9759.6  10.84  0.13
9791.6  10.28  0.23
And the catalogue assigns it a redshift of 0.000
